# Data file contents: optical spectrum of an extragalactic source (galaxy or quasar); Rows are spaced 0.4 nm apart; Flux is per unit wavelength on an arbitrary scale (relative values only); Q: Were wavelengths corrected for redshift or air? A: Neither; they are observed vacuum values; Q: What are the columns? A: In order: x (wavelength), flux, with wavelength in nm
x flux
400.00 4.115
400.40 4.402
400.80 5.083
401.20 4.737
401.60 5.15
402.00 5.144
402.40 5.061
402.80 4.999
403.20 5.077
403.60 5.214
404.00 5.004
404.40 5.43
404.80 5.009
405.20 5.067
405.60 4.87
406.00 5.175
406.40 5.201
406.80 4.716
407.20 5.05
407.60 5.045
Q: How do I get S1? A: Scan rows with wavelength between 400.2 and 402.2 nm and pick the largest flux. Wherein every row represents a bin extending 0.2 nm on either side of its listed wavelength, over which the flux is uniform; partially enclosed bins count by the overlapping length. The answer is 5.15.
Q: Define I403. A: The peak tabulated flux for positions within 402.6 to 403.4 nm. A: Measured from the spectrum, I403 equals 5.077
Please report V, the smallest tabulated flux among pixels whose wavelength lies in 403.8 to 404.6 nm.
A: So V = 5.004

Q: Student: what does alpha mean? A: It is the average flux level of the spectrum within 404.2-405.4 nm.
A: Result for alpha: 5.17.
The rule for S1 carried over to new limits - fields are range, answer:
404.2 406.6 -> 5.43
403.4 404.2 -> 5.214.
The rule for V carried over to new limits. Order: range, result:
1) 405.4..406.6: 4.87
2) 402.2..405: 4.999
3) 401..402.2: 4.737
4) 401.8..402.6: 5.061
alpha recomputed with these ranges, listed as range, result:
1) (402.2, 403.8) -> 5.09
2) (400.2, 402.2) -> 4.9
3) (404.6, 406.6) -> 5.06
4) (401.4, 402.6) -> 5.12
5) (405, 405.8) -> 4.97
